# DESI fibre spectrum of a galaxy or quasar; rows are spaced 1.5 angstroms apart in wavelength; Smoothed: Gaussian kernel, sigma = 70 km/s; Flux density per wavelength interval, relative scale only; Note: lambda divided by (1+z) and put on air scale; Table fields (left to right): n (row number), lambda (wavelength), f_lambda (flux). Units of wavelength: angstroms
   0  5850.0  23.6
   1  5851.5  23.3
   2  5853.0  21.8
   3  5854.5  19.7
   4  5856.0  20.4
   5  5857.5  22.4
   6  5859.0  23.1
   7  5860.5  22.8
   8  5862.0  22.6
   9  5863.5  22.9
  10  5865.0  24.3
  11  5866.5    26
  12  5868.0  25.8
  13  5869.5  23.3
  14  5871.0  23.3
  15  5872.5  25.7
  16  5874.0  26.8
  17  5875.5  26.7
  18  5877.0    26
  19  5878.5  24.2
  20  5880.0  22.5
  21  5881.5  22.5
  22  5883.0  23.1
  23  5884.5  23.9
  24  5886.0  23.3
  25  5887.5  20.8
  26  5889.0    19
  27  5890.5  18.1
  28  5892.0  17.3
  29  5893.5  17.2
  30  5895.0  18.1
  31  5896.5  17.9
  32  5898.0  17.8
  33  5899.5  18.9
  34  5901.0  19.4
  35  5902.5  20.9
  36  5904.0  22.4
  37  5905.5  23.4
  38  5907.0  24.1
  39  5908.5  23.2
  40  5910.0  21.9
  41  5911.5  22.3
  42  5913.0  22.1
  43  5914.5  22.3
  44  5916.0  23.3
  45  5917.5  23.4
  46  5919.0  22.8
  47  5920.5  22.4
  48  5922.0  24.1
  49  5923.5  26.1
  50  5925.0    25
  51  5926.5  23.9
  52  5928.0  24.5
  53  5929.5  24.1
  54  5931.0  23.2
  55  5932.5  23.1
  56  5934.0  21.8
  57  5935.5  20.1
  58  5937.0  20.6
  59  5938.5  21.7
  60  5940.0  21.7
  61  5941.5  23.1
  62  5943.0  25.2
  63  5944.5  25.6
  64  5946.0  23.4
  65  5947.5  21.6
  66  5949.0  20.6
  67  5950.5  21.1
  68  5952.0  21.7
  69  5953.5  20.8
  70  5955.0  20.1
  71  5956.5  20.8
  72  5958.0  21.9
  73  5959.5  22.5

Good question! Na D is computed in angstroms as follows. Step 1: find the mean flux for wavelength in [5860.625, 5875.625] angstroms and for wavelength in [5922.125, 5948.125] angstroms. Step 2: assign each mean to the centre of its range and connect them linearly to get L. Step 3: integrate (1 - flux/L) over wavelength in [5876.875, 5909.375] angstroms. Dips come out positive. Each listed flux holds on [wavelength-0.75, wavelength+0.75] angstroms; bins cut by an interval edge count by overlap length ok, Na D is 4.16 angstroms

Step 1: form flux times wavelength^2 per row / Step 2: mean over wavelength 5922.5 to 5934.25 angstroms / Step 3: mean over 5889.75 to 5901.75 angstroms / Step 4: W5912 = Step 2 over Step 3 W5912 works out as 1.34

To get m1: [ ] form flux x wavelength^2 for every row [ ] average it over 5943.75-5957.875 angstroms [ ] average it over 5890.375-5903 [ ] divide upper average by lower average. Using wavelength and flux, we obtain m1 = 1.2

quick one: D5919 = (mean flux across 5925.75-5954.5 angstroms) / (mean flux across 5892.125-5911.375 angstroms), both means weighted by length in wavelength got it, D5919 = 1.10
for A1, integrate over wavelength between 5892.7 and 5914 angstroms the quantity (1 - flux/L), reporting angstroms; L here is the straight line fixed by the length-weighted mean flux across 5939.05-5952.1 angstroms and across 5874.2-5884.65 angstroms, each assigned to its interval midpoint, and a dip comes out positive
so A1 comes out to 2.7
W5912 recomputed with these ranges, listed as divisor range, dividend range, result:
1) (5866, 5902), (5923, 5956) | 1.05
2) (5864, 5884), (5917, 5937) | 0.97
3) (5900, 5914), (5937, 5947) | 1.06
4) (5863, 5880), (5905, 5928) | 0.95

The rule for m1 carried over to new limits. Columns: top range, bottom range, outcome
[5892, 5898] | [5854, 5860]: 0.83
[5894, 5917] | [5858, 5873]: 0.90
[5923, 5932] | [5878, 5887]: 1.07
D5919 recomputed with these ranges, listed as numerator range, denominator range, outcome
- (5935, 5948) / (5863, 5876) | 0.91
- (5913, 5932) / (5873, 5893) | 1.05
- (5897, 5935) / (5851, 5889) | 0.97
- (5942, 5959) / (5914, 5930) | 0.93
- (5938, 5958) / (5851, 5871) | 0.96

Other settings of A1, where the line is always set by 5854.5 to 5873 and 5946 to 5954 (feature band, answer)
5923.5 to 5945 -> -1.4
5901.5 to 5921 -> -0.3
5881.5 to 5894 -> 1.3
